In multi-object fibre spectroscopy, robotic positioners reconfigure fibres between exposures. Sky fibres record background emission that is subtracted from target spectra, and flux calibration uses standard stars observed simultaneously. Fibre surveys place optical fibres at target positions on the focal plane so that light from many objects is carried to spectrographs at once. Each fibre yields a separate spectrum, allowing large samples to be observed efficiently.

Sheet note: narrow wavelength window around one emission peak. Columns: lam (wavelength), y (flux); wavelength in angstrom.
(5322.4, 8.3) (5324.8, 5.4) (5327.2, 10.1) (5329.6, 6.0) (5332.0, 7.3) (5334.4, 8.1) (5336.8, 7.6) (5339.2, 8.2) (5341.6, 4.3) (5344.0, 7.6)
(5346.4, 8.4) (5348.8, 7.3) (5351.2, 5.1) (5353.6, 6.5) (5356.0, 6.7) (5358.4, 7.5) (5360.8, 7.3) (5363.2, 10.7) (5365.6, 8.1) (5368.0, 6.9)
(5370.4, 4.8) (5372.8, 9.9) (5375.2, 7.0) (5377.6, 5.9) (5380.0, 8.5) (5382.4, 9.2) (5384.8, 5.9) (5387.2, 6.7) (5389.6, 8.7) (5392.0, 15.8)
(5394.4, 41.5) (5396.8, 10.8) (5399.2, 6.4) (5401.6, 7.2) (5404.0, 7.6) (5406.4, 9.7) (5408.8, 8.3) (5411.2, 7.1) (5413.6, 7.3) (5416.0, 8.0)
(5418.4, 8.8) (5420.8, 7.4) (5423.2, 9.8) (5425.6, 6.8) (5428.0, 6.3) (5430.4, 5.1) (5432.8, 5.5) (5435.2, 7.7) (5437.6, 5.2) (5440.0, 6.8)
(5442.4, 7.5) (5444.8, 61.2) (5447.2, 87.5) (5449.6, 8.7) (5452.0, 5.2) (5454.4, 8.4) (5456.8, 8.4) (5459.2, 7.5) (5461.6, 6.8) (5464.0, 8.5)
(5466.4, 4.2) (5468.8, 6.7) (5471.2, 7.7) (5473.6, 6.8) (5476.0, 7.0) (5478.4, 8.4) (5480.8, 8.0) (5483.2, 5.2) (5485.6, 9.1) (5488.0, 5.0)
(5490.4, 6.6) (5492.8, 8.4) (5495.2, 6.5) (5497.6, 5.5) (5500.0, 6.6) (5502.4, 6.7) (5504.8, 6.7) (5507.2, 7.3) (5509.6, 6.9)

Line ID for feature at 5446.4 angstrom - [O III] 5007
